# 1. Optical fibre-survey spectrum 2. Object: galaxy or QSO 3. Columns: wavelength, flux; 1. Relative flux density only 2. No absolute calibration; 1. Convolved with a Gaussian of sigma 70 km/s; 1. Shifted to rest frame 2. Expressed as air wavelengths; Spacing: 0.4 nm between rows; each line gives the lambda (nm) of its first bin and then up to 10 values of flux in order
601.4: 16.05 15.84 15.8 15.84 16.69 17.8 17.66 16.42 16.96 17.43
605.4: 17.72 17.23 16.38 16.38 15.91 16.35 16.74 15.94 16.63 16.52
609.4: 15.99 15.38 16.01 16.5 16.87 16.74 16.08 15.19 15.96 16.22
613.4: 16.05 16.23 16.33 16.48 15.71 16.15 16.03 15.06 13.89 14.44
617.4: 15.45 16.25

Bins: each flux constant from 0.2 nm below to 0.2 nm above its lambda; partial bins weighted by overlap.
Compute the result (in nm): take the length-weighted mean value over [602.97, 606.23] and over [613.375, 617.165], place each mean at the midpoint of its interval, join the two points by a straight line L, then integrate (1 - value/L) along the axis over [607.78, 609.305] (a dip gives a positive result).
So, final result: 0.02 nm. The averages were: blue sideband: 17.2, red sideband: 15.6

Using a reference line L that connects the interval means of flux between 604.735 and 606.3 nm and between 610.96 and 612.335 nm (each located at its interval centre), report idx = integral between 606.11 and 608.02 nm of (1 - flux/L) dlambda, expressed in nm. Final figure 0.07 nm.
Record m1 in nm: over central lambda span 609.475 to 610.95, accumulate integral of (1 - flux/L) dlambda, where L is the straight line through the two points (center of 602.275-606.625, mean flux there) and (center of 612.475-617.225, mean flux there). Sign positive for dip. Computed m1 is 0.018 nm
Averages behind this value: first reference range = 16.9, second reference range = 15.7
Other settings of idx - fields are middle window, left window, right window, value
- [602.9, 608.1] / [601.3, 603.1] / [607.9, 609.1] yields -0.22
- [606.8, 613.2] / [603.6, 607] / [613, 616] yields 0.14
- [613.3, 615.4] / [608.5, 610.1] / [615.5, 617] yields -0.12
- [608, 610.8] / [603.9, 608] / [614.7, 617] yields 0.02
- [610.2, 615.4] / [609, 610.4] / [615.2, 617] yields -0.21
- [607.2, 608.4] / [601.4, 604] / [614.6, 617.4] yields -0.02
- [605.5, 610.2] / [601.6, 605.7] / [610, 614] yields 0.05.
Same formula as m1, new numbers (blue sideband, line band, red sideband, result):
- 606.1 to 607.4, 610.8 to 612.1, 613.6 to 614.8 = -0.01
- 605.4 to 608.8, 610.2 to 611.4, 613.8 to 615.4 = -0.02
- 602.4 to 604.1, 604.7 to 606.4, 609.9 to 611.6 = -0.04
